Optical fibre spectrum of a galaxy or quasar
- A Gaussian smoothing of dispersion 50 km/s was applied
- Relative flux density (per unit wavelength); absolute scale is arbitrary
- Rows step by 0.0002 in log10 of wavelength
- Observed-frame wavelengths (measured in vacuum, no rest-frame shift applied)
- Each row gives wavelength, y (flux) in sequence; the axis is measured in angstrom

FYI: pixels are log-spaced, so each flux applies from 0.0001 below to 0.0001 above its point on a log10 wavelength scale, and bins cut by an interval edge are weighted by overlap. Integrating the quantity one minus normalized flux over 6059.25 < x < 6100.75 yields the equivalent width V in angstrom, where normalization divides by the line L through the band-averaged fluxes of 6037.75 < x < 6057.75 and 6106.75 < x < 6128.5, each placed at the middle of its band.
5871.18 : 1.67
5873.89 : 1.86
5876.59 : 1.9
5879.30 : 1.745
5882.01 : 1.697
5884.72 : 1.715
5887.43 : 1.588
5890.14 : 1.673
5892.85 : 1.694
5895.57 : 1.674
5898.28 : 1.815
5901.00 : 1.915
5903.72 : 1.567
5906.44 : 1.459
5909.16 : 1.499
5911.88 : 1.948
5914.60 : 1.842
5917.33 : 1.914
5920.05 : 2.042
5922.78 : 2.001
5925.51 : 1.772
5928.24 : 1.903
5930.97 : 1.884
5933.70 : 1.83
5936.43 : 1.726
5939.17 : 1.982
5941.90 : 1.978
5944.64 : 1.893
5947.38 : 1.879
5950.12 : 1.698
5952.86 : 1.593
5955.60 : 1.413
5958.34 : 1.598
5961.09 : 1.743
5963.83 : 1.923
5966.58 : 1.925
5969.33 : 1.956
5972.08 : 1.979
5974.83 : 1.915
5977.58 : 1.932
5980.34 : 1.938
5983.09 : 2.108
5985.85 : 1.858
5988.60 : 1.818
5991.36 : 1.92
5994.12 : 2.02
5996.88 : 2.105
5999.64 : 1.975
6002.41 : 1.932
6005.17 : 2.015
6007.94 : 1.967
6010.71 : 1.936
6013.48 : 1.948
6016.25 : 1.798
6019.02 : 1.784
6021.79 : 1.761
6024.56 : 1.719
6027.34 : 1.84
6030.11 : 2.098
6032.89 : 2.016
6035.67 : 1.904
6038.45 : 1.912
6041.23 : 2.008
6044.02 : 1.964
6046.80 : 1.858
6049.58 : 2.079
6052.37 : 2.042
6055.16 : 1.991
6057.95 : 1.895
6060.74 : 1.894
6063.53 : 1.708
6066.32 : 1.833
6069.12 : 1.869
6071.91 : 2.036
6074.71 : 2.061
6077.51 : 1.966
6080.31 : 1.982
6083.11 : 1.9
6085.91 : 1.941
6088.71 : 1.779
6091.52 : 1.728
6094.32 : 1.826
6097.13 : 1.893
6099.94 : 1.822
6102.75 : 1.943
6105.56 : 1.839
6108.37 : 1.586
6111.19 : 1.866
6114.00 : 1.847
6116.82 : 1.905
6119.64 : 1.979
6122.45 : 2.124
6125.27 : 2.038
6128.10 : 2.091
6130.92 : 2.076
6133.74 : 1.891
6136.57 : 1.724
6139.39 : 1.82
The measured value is 1.4 angstrom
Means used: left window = 1.98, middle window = 1.88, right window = 1.92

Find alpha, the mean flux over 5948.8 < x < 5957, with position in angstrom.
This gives 1.57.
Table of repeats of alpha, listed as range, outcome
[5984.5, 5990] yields 1.84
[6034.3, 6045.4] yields 1.95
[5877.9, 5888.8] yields 1.69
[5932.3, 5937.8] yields 1.78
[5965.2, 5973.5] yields 1.95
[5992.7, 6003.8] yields 2.01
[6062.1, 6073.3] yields 1.86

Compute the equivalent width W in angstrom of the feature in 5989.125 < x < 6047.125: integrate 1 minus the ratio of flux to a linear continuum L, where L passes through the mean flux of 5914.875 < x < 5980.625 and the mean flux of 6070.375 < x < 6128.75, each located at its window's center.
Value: -1.55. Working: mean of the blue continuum 1.85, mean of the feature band 1.93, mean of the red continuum 1.91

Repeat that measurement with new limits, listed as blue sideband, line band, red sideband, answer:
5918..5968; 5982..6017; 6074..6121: -2.2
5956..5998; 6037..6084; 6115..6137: 0.2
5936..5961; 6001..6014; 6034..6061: -0.6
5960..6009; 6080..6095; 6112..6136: 0.9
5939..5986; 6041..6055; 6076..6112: -1.0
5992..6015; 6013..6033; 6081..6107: 1.0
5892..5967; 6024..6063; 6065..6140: -1.7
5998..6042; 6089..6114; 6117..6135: 2.3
